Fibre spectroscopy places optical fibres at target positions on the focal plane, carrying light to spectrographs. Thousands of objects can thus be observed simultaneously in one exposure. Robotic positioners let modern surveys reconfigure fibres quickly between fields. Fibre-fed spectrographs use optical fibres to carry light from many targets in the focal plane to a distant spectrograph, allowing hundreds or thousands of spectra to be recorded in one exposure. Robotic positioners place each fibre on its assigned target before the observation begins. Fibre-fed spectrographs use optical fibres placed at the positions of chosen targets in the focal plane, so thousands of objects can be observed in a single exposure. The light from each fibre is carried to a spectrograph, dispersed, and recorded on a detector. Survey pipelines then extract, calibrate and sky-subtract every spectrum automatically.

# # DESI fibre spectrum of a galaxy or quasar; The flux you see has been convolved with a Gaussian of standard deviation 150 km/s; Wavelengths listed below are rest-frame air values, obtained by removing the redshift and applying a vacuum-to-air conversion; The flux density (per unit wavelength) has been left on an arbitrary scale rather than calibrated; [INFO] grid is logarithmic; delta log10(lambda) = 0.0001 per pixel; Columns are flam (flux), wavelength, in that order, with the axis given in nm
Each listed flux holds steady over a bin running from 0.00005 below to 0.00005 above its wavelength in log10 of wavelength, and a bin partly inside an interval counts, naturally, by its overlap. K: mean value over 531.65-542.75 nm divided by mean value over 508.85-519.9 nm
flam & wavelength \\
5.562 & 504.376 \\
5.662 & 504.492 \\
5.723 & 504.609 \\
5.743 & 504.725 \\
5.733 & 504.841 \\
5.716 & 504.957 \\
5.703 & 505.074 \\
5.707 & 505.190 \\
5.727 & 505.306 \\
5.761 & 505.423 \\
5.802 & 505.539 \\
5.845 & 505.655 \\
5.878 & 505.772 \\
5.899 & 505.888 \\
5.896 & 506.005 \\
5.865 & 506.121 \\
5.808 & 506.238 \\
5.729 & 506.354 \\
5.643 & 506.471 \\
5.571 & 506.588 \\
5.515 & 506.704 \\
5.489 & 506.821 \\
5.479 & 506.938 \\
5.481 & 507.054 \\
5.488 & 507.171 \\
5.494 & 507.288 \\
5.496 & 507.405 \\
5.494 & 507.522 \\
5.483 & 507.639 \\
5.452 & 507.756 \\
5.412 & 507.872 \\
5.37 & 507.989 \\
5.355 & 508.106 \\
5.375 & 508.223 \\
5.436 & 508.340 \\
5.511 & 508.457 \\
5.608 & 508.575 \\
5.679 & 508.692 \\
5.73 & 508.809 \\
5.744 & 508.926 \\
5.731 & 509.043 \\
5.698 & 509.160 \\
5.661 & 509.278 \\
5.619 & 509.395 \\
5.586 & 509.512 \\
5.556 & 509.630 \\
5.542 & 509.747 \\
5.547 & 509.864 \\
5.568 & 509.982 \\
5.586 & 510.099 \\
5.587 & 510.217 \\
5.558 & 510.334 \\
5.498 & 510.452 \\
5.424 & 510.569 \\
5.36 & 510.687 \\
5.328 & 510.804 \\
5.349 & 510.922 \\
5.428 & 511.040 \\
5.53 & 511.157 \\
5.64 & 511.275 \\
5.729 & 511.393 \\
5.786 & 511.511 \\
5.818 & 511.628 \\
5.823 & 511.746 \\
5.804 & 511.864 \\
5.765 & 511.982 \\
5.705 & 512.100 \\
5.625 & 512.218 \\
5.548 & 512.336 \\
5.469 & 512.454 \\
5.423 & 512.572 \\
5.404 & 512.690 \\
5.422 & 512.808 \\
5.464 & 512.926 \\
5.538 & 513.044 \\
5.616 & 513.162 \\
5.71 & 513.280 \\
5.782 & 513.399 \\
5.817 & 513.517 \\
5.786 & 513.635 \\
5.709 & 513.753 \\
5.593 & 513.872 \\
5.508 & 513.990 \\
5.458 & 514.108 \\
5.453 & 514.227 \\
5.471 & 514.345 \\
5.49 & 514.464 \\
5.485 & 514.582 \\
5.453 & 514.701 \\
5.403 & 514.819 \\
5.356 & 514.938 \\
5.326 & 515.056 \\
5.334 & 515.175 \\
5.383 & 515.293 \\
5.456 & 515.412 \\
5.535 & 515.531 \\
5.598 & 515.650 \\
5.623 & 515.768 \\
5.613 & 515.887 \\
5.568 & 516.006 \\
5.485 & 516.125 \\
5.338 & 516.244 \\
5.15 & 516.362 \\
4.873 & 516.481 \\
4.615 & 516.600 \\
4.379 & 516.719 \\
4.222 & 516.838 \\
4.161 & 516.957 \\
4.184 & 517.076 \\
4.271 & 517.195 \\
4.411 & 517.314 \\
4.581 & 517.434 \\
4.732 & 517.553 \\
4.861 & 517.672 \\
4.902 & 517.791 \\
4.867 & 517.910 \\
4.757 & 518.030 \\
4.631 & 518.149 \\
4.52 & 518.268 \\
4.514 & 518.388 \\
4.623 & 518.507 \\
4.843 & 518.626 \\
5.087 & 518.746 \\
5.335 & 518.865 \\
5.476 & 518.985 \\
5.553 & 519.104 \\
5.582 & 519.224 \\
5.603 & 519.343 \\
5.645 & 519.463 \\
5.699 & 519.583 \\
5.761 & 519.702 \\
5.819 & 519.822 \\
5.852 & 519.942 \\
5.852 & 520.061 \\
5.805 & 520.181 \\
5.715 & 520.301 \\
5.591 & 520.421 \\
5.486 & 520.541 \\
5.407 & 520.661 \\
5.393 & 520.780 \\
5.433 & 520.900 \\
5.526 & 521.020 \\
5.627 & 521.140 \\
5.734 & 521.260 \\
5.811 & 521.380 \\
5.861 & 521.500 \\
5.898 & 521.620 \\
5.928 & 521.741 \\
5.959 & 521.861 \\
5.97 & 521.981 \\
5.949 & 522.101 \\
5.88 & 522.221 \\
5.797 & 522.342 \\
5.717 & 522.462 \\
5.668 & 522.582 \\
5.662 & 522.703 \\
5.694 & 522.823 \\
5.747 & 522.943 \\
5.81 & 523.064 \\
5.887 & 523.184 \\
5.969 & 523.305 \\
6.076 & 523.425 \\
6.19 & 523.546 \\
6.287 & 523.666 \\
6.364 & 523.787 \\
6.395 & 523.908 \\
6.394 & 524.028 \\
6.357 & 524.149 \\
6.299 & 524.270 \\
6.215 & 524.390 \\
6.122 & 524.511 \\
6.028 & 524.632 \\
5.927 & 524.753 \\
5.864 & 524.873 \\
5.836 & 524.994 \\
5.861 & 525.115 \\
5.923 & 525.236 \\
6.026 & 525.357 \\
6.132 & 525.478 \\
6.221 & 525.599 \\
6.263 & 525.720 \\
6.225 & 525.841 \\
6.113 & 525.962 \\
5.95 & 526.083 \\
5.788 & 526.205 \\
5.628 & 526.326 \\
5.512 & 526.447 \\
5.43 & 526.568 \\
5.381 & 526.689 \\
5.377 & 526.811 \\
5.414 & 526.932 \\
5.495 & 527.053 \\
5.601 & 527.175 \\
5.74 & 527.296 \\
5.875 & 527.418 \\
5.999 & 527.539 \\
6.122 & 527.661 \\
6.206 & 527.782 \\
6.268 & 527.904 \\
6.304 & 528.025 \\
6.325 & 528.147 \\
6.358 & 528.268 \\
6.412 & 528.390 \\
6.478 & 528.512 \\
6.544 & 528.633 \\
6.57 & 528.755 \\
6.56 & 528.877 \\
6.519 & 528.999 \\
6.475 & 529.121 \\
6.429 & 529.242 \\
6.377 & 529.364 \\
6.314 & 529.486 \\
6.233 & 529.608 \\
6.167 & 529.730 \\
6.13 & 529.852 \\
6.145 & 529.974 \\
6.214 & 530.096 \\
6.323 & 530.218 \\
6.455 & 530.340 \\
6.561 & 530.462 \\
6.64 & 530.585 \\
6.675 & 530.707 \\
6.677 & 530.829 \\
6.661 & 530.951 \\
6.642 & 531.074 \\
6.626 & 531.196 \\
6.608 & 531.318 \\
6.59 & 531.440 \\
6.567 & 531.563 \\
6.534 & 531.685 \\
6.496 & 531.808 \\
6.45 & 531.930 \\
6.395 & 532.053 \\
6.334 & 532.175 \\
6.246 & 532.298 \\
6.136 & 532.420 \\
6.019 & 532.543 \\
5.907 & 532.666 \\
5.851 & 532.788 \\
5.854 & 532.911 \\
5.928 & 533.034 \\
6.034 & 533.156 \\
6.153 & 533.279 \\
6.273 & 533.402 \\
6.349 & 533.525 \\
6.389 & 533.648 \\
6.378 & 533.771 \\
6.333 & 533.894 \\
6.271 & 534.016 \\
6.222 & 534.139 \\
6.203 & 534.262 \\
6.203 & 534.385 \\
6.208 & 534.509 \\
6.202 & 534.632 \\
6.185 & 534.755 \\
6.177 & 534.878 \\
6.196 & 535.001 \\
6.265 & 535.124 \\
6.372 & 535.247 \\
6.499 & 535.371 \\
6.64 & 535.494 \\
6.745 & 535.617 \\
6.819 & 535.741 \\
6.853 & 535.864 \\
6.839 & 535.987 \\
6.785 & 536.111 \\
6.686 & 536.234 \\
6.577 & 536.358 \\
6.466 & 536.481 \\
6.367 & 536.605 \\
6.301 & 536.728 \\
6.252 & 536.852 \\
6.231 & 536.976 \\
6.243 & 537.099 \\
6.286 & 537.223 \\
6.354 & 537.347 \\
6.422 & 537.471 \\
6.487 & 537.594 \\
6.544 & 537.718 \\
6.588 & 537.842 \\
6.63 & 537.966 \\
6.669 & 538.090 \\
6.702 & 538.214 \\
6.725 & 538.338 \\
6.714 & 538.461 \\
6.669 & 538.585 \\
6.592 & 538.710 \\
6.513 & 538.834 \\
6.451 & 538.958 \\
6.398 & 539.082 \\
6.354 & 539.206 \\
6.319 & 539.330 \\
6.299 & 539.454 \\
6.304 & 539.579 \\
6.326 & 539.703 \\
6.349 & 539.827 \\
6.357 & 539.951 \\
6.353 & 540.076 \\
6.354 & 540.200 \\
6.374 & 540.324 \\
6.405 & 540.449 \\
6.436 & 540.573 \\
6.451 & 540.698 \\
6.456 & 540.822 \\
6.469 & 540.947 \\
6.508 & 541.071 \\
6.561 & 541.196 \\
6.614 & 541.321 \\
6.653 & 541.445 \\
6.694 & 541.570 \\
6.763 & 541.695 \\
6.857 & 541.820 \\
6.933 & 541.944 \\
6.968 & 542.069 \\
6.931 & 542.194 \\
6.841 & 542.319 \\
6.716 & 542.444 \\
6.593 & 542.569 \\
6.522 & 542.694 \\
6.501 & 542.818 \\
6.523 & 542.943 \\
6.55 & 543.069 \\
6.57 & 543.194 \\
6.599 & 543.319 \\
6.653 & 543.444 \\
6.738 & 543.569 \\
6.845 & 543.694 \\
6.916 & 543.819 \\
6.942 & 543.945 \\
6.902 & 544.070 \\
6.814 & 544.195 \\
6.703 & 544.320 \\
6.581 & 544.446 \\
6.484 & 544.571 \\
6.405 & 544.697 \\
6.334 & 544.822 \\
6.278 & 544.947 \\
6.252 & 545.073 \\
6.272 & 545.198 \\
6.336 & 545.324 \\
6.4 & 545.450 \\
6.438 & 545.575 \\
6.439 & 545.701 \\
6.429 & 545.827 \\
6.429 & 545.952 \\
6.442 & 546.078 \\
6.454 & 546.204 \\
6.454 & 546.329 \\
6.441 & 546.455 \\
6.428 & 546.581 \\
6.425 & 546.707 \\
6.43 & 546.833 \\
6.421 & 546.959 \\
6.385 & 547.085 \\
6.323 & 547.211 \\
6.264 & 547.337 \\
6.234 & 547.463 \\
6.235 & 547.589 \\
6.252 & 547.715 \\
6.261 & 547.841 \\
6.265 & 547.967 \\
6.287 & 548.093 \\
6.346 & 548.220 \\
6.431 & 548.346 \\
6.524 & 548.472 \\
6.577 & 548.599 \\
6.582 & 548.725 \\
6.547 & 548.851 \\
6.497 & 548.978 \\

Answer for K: 1.2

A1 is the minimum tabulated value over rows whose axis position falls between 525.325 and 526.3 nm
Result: 5.788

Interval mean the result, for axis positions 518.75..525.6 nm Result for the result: 5.84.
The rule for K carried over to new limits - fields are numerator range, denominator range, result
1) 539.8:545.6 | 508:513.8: 1.18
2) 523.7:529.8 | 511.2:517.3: 1.13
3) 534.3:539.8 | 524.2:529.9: 1.07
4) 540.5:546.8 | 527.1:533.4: 1.04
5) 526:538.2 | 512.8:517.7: 1.20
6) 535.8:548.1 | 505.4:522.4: 1.19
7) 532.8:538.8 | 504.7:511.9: 1.14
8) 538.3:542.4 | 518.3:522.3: 1.17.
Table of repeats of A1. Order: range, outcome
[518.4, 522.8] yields 4.623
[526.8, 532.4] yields 5.377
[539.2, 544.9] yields 6.299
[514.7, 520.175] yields 4.161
